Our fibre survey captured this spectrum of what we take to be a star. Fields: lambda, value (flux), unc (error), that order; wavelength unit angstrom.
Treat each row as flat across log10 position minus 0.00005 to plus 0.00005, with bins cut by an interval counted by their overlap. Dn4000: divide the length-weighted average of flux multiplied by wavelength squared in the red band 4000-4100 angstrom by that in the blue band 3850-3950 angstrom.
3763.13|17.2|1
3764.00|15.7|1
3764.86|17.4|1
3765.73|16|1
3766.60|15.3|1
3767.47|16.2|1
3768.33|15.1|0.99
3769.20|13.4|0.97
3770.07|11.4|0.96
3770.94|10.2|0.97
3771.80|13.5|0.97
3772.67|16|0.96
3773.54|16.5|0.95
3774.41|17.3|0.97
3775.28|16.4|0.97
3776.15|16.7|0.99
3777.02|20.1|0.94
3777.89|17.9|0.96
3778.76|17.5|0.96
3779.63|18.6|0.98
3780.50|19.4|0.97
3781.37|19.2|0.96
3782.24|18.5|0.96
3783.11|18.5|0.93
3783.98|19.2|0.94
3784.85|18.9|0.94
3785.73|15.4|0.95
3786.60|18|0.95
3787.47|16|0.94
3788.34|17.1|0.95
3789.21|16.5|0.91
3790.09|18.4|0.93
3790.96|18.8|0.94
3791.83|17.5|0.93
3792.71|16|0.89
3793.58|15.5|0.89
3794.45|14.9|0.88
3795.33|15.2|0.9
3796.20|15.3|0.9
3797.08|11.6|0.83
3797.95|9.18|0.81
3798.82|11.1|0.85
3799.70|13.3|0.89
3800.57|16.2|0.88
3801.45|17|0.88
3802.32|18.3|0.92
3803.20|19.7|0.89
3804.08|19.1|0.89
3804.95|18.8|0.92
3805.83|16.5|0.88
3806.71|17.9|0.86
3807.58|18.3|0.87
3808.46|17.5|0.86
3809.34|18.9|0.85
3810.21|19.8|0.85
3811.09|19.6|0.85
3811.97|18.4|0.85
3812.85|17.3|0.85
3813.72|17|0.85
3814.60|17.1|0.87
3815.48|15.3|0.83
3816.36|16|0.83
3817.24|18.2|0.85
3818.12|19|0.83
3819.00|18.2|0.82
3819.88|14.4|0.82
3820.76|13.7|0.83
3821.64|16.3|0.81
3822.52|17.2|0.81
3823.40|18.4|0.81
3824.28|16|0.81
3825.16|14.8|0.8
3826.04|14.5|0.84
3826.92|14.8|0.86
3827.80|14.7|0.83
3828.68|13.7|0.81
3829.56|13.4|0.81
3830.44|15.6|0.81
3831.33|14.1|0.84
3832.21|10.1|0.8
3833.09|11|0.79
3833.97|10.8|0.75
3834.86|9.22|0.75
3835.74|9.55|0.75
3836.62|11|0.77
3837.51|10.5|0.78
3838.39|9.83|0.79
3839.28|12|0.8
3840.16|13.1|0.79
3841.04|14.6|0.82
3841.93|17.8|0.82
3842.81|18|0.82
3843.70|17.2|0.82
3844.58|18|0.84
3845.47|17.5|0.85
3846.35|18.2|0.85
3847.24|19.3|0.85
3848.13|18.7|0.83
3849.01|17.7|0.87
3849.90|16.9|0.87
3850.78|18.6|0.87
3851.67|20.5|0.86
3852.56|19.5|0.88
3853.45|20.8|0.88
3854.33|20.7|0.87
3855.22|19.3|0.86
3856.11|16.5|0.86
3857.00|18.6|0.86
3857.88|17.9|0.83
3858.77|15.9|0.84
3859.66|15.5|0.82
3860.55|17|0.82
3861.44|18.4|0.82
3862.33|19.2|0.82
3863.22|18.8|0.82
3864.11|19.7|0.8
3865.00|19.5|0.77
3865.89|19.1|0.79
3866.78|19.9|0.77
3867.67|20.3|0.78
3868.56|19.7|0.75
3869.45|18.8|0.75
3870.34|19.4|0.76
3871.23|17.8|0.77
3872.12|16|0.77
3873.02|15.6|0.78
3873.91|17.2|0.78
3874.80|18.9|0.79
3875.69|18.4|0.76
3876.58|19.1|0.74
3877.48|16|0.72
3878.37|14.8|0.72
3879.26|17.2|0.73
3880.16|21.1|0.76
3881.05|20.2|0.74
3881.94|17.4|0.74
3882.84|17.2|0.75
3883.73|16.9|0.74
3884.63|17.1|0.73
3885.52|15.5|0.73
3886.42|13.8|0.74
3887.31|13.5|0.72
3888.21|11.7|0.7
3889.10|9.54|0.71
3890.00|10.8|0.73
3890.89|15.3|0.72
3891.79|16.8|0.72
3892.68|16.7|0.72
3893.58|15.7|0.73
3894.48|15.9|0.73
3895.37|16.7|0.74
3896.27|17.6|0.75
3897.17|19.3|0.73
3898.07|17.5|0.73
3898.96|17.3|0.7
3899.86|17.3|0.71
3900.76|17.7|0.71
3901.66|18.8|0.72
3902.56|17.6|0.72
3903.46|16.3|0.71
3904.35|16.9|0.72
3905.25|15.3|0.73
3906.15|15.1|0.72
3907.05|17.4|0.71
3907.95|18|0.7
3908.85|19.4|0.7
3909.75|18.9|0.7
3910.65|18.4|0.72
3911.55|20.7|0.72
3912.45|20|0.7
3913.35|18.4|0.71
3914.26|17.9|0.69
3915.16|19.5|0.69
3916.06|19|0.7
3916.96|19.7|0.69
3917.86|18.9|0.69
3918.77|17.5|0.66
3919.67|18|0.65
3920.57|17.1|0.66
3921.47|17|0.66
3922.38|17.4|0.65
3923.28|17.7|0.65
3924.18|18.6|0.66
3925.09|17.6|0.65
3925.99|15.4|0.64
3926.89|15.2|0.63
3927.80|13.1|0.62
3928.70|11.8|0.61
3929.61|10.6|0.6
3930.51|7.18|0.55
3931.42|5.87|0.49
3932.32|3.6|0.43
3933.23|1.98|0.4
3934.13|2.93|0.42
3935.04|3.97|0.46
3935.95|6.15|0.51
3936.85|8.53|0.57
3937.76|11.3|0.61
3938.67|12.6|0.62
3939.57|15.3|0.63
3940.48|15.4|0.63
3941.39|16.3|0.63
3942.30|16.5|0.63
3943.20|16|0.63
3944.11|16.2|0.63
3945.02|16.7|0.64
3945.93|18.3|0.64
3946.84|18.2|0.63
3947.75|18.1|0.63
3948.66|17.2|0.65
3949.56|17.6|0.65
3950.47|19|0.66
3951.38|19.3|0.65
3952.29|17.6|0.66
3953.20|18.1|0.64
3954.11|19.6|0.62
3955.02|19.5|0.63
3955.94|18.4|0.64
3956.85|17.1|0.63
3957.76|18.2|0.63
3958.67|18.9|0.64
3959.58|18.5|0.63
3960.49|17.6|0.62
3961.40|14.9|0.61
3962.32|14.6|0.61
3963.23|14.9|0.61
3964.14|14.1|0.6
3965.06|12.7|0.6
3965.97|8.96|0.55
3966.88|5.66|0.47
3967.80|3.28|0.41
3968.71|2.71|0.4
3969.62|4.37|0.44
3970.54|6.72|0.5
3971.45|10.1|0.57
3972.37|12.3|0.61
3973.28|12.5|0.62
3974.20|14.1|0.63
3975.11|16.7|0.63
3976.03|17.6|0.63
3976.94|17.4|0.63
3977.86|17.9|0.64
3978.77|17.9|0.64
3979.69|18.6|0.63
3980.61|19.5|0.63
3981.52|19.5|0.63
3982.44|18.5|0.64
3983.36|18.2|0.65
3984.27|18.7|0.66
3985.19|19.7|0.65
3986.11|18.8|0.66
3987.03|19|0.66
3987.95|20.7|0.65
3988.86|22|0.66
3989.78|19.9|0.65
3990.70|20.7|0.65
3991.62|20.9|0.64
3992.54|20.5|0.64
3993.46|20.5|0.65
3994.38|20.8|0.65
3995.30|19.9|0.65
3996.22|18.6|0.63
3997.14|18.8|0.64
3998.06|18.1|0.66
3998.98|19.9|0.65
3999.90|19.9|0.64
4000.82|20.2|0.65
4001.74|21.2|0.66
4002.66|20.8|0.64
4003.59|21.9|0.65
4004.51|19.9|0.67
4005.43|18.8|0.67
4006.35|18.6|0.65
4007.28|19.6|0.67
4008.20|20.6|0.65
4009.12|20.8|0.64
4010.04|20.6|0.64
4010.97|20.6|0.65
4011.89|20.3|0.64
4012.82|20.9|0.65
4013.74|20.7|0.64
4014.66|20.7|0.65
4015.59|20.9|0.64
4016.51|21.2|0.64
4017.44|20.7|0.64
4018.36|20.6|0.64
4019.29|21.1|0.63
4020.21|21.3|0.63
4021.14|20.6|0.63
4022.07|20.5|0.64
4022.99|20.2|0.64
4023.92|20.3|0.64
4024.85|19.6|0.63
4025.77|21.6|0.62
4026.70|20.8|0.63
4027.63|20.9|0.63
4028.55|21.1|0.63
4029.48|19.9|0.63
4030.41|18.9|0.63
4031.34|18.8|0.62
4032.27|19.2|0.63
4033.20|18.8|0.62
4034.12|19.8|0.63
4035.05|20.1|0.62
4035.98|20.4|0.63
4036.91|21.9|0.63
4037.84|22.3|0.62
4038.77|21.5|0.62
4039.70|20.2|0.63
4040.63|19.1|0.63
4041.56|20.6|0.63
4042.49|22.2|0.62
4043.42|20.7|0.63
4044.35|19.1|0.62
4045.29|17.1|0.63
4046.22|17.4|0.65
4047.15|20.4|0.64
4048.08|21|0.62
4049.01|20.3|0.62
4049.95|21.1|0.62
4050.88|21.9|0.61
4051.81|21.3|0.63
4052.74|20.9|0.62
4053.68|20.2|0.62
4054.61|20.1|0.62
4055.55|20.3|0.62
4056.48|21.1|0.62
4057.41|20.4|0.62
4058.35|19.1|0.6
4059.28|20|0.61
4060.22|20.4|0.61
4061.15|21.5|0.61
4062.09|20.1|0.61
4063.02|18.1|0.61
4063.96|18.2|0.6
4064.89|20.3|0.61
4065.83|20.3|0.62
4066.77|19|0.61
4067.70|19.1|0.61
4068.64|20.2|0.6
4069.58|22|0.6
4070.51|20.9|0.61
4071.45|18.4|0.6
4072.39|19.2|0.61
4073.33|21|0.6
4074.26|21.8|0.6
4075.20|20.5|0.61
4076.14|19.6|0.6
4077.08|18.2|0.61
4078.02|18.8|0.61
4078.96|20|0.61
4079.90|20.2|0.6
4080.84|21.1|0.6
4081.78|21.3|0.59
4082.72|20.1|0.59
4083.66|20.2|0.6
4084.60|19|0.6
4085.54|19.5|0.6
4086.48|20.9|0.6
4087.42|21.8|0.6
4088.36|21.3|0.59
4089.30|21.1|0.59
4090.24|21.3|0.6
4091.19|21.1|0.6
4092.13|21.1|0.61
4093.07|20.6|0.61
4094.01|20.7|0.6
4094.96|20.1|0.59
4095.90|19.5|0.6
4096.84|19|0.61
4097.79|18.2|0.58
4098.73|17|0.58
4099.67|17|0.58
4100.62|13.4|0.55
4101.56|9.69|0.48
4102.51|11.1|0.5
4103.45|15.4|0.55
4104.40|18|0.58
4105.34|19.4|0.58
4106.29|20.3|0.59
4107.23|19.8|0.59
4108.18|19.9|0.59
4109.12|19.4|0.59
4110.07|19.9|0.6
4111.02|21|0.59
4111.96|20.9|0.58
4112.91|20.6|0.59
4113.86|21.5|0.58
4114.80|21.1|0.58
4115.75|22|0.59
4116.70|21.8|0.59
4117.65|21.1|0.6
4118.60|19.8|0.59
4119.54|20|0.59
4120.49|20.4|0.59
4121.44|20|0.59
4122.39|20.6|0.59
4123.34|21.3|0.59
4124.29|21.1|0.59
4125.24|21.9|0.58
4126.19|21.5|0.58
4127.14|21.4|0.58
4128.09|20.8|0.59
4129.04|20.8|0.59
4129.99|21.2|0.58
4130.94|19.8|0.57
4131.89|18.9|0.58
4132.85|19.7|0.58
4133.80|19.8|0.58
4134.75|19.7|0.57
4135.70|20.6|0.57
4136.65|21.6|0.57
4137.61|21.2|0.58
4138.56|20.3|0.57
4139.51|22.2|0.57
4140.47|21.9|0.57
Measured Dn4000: 1.34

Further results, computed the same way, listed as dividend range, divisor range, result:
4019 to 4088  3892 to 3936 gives 1.40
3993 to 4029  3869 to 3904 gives 1.30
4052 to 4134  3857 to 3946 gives 1.37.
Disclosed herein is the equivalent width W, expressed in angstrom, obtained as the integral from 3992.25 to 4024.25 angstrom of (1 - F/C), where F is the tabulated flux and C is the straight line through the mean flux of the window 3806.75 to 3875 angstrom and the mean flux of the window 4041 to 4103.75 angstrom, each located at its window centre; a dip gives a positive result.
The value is -2.5 angstrom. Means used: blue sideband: 16.7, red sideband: 19.6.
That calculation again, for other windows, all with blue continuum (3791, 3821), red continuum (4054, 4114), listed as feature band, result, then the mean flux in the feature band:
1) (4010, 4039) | -2.5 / 20.5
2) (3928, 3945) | 7.2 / 10.3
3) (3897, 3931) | 1.3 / 17.1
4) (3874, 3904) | 1.6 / 16.5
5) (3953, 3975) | 6.0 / 13.2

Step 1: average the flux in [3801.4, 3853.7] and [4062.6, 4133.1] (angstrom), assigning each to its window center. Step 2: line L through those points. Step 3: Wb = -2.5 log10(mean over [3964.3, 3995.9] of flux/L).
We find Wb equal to 0.15 mag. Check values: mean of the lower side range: 16.1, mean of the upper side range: 19.8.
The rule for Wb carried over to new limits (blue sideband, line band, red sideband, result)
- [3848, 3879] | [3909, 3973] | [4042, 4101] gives 0.29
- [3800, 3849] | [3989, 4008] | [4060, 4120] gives -0.10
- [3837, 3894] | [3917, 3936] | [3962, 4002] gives 0.31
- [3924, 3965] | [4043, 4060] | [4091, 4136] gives -0.14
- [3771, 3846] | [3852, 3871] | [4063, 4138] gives -0.13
